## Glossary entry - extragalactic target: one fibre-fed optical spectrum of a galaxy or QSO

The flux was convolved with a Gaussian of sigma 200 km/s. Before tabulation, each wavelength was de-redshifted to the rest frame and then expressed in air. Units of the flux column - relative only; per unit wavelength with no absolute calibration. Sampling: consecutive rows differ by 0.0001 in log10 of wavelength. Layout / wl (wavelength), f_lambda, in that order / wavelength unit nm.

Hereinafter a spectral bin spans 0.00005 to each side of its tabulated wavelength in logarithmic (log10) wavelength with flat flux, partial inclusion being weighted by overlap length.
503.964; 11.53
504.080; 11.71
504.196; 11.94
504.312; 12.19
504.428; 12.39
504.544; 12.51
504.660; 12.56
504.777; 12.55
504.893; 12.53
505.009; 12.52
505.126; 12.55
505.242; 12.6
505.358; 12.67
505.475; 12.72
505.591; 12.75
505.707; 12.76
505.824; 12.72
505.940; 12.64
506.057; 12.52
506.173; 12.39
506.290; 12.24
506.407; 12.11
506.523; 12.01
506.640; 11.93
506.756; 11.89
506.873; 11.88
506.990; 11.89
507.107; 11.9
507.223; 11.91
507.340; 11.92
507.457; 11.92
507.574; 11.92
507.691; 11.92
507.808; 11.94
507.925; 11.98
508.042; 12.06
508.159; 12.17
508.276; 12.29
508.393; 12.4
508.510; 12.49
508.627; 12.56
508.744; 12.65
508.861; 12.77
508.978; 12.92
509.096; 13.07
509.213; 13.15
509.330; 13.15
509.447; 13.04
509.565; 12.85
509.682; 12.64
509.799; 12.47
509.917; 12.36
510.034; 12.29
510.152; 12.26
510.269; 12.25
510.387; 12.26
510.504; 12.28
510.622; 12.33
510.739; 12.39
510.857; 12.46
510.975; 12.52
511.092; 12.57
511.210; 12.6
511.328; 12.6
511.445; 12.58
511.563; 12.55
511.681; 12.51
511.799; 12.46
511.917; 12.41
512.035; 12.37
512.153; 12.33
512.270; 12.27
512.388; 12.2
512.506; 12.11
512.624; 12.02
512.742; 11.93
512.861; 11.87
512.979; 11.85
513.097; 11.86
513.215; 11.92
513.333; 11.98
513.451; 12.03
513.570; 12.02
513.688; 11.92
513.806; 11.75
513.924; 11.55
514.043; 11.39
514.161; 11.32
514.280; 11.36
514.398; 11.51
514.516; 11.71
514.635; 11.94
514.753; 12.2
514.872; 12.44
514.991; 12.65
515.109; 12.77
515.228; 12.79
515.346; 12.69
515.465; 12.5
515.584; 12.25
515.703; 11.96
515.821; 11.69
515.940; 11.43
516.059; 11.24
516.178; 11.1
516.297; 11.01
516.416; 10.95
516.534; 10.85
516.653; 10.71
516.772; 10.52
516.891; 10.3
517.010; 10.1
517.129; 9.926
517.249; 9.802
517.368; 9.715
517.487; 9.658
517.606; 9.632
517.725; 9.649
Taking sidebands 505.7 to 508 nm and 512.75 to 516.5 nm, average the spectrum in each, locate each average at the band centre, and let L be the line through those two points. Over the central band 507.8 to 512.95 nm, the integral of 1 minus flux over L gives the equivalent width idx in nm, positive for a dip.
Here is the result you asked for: -0.19 nm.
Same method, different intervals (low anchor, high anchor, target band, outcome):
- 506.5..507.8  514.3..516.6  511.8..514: -0.027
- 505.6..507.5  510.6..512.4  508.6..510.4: -0.049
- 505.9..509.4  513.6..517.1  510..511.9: -0.070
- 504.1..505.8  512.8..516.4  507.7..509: -0.007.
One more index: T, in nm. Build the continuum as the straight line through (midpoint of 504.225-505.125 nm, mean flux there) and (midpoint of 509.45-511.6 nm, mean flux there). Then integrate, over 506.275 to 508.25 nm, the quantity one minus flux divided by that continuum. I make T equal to 0.08 nm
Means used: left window 12.4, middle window 12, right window 12.5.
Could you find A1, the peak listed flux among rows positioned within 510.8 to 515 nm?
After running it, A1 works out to 12.65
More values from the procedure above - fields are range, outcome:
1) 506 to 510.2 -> 13.15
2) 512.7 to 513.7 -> 12.03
